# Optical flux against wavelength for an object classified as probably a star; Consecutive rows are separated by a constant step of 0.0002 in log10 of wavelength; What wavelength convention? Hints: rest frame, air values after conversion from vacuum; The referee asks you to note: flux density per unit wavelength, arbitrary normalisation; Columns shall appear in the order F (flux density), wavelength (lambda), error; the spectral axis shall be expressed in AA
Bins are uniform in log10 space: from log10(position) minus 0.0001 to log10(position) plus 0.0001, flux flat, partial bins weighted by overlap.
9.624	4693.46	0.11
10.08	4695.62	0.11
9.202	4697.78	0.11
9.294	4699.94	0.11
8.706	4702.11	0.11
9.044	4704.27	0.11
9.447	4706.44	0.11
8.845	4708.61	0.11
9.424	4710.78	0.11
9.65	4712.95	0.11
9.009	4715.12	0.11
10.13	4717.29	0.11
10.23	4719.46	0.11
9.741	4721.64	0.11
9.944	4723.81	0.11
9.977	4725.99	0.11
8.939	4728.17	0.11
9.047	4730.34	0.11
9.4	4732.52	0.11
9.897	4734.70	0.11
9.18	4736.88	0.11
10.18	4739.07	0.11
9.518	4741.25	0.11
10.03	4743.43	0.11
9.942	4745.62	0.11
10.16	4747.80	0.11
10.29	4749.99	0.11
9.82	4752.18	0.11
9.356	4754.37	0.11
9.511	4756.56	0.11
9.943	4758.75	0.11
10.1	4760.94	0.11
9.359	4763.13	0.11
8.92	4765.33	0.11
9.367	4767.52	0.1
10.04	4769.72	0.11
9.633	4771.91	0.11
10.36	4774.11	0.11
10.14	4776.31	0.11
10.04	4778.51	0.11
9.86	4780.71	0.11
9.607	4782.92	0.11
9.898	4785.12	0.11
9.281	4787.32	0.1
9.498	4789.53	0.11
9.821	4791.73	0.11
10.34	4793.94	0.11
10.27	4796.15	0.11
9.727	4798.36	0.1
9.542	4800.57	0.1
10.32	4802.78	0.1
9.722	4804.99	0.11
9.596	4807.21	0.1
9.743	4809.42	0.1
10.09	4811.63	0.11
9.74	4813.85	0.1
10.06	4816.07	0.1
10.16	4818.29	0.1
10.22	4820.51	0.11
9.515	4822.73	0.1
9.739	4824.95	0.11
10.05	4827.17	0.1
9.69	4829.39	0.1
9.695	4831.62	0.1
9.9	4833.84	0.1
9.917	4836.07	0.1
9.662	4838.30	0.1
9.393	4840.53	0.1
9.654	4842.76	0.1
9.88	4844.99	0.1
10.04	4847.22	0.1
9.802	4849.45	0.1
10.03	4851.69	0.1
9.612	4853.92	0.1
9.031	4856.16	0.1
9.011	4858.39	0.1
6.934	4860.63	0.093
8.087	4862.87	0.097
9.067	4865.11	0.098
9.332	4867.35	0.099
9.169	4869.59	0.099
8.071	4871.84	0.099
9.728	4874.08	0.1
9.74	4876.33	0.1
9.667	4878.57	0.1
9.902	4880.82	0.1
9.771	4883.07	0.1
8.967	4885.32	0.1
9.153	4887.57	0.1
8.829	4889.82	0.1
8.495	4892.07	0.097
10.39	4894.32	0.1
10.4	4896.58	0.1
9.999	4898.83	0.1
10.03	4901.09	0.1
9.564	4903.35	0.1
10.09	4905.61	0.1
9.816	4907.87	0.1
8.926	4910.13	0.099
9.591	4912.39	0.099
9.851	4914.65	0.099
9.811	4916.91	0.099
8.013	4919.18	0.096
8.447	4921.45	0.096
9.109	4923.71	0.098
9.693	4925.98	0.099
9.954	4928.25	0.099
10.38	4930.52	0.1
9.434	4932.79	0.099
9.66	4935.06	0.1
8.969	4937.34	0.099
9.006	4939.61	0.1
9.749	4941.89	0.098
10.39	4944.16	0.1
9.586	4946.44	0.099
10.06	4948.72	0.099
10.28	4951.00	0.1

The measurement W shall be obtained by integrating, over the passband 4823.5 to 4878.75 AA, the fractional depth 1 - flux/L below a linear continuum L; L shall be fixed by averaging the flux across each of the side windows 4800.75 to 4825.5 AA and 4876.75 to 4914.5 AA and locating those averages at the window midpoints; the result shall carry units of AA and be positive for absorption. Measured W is 2.1 AA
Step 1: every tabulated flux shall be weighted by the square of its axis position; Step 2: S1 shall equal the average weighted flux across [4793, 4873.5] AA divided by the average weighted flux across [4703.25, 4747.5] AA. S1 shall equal 1.04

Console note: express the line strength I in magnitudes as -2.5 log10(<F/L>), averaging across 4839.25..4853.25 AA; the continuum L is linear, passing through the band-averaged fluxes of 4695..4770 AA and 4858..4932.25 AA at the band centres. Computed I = -0.04 mag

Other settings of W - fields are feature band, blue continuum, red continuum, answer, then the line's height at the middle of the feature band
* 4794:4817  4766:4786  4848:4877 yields -0.8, 9.58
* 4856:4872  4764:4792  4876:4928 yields 1.6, 9.56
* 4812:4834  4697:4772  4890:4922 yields -0.8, 9.55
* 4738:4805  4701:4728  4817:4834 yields -1.0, 9.69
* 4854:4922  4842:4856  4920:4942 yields 2.3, 9.6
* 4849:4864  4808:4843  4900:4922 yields 1.2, 9.69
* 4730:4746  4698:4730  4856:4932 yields -0.4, 9.43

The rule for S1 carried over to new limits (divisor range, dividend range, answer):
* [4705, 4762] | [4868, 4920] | 1.05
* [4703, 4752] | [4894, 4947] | 1.08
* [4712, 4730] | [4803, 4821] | 1.07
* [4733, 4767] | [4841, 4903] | 1.01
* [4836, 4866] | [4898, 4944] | 1.06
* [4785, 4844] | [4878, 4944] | 1.01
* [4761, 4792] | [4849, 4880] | 0.97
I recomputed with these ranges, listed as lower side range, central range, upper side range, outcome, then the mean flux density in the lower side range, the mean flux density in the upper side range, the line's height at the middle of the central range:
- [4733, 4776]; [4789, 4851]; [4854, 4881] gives -0.062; 9.77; 8.97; 9.31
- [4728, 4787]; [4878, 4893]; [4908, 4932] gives 0.026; 9.73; 9.4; 9.47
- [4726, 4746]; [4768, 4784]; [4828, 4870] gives -0.047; 9.58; 9.37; 9.51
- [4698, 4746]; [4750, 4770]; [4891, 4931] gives -0.011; 9.51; 9.57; 9.53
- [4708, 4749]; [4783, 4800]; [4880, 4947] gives -0.022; 9.66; 9.53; 9.61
